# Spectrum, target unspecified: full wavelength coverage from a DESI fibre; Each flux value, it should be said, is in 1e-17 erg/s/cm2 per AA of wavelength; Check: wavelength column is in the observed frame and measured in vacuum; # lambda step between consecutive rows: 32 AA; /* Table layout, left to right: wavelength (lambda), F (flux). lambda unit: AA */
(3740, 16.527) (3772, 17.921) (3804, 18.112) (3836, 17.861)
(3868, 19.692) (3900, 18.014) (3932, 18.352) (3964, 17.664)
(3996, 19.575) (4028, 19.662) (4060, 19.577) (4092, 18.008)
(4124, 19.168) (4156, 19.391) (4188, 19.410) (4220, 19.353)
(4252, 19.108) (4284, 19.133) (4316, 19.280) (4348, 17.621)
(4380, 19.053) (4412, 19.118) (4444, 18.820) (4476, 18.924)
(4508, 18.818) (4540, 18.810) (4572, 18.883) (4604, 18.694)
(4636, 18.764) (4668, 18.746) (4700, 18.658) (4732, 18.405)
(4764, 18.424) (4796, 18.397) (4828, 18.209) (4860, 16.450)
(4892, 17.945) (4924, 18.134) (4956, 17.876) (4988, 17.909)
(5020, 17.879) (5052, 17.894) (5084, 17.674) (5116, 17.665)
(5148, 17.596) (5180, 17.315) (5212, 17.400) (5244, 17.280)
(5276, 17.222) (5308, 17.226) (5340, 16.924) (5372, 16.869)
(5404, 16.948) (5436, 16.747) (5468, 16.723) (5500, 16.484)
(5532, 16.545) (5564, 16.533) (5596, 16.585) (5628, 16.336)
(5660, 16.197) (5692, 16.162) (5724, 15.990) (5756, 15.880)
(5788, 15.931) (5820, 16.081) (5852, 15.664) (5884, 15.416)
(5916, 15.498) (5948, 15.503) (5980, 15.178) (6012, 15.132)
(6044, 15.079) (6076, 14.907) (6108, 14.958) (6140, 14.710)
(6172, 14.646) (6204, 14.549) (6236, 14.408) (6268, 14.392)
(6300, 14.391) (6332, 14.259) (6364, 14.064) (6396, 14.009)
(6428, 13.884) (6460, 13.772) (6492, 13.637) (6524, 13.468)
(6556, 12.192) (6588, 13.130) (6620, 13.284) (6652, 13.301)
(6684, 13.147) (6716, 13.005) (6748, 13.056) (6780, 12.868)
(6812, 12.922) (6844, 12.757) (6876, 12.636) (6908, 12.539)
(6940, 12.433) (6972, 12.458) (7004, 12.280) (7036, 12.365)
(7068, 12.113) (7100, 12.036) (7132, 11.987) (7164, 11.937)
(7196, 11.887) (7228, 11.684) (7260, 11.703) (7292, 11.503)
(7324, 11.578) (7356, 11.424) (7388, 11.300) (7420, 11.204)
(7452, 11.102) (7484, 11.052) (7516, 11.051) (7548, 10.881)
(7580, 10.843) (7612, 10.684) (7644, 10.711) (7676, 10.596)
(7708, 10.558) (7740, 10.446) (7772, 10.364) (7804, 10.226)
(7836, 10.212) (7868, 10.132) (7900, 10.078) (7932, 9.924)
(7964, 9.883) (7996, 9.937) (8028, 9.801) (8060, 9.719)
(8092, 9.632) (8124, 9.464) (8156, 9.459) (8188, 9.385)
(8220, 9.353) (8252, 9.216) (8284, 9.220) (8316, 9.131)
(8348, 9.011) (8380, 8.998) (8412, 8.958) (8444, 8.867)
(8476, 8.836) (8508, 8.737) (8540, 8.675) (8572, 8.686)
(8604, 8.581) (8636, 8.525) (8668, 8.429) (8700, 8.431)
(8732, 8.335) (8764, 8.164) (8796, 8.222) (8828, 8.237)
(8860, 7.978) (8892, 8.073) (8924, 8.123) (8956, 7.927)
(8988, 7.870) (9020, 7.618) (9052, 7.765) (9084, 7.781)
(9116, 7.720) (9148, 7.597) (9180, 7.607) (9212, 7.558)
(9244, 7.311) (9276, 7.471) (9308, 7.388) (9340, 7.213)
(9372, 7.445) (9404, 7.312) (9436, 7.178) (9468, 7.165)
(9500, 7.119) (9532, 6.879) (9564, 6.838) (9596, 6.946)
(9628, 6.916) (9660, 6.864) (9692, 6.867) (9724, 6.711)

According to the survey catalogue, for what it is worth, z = 0.000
